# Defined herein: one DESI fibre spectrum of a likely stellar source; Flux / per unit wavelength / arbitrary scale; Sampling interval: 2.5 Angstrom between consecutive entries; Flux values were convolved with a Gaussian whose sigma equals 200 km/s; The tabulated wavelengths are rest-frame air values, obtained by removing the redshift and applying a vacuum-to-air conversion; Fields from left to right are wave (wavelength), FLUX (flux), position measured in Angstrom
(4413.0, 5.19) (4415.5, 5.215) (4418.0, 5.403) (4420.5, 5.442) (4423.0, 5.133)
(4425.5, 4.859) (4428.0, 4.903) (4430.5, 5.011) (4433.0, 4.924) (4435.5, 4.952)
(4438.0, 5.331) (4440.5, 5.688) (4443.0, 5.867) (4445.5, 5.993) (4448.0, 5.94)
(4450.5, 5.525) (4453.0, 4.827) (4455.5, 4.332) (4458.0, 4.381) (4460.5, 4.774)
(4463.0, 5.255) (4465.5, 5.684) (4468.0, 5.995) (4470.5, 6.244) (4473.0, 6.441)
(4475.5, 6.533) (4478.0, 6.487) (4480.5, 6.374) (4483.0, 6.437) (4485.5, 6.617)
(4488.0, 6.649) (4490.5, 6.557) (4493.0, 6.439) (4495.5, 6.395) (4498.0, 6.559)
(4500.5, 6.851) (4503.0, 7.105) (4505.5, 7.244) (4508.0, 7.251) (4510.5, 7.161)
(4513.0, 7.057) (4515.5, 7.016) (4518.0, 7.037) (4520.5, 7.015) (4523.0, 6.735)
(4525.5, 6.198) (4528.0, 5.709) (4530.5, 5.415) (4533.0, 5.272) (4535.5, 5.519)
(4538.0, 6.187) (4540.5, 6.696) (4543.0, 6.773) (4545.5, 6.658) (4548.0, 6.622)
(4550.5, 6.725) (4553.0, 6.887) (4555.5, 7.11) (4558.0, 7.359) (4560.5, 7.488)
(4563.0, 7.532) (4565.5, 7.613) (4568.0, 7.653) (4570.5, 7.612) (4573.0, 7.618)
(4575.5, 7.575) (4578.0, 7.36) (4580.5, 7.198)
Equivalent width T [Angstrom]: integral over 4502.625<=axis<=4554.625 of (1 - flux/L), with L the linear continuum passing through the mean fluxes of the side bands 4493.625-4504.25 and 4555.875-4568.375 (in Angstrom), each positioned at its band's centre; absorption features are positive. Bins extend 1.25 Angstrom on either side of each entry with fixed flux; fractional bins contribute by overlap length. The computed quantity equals 3.6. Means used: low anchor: 6.71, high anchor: 7.49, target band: 6.58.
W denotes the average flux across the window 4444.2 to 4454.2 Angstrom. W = 5.58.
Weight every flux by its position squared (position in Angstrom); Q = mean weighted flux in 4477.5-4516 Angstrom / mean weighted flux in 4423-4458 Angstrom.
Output 1.33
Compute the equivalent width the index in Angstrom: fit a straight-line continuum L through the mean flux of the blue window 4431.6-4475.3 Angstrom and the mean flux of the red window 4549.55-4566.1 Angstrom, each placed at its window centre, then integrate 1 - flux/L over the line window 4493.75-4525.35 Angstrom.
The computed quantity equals -2.5 Angstrom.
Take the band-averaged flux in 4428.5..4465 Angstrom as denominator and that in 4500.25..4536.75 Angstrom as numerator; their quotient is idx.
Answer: 1.3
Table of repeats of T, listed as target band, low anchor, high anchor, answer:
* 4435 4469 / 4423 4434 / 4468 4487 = 1.8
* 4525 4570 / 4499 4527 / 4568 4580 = 3.9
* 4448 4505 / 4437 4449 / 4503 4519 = 3.7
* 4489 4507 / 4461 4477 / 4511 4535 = -1.6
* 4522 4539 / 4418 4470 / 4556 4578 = 2.5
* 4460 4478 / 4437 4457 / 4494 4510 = 0.3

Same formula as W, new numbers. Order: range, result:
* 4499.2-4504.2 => 6.97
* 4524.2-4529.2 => 5.96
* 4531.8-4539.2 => 5.66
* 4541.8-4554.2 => 6.73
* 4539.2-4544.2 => 6.73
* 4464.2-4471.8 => 5.97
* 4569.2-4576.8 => 7.6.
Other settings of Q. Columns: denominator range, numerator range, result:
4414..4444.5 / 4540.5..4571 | 1.44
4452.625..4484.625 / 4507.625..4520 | 1.27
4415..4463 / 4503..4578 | 1.39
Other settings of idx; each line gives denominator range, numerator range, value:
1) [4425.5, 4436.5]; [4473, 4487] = 1.31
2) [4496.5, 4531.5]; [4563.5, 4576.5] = 1.13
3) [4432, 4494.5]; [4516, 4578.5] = 1.18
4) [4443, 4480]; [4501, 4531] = 1.21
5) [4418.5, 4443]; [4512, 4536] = 1.22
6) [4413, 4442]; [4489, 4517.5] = 1.33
